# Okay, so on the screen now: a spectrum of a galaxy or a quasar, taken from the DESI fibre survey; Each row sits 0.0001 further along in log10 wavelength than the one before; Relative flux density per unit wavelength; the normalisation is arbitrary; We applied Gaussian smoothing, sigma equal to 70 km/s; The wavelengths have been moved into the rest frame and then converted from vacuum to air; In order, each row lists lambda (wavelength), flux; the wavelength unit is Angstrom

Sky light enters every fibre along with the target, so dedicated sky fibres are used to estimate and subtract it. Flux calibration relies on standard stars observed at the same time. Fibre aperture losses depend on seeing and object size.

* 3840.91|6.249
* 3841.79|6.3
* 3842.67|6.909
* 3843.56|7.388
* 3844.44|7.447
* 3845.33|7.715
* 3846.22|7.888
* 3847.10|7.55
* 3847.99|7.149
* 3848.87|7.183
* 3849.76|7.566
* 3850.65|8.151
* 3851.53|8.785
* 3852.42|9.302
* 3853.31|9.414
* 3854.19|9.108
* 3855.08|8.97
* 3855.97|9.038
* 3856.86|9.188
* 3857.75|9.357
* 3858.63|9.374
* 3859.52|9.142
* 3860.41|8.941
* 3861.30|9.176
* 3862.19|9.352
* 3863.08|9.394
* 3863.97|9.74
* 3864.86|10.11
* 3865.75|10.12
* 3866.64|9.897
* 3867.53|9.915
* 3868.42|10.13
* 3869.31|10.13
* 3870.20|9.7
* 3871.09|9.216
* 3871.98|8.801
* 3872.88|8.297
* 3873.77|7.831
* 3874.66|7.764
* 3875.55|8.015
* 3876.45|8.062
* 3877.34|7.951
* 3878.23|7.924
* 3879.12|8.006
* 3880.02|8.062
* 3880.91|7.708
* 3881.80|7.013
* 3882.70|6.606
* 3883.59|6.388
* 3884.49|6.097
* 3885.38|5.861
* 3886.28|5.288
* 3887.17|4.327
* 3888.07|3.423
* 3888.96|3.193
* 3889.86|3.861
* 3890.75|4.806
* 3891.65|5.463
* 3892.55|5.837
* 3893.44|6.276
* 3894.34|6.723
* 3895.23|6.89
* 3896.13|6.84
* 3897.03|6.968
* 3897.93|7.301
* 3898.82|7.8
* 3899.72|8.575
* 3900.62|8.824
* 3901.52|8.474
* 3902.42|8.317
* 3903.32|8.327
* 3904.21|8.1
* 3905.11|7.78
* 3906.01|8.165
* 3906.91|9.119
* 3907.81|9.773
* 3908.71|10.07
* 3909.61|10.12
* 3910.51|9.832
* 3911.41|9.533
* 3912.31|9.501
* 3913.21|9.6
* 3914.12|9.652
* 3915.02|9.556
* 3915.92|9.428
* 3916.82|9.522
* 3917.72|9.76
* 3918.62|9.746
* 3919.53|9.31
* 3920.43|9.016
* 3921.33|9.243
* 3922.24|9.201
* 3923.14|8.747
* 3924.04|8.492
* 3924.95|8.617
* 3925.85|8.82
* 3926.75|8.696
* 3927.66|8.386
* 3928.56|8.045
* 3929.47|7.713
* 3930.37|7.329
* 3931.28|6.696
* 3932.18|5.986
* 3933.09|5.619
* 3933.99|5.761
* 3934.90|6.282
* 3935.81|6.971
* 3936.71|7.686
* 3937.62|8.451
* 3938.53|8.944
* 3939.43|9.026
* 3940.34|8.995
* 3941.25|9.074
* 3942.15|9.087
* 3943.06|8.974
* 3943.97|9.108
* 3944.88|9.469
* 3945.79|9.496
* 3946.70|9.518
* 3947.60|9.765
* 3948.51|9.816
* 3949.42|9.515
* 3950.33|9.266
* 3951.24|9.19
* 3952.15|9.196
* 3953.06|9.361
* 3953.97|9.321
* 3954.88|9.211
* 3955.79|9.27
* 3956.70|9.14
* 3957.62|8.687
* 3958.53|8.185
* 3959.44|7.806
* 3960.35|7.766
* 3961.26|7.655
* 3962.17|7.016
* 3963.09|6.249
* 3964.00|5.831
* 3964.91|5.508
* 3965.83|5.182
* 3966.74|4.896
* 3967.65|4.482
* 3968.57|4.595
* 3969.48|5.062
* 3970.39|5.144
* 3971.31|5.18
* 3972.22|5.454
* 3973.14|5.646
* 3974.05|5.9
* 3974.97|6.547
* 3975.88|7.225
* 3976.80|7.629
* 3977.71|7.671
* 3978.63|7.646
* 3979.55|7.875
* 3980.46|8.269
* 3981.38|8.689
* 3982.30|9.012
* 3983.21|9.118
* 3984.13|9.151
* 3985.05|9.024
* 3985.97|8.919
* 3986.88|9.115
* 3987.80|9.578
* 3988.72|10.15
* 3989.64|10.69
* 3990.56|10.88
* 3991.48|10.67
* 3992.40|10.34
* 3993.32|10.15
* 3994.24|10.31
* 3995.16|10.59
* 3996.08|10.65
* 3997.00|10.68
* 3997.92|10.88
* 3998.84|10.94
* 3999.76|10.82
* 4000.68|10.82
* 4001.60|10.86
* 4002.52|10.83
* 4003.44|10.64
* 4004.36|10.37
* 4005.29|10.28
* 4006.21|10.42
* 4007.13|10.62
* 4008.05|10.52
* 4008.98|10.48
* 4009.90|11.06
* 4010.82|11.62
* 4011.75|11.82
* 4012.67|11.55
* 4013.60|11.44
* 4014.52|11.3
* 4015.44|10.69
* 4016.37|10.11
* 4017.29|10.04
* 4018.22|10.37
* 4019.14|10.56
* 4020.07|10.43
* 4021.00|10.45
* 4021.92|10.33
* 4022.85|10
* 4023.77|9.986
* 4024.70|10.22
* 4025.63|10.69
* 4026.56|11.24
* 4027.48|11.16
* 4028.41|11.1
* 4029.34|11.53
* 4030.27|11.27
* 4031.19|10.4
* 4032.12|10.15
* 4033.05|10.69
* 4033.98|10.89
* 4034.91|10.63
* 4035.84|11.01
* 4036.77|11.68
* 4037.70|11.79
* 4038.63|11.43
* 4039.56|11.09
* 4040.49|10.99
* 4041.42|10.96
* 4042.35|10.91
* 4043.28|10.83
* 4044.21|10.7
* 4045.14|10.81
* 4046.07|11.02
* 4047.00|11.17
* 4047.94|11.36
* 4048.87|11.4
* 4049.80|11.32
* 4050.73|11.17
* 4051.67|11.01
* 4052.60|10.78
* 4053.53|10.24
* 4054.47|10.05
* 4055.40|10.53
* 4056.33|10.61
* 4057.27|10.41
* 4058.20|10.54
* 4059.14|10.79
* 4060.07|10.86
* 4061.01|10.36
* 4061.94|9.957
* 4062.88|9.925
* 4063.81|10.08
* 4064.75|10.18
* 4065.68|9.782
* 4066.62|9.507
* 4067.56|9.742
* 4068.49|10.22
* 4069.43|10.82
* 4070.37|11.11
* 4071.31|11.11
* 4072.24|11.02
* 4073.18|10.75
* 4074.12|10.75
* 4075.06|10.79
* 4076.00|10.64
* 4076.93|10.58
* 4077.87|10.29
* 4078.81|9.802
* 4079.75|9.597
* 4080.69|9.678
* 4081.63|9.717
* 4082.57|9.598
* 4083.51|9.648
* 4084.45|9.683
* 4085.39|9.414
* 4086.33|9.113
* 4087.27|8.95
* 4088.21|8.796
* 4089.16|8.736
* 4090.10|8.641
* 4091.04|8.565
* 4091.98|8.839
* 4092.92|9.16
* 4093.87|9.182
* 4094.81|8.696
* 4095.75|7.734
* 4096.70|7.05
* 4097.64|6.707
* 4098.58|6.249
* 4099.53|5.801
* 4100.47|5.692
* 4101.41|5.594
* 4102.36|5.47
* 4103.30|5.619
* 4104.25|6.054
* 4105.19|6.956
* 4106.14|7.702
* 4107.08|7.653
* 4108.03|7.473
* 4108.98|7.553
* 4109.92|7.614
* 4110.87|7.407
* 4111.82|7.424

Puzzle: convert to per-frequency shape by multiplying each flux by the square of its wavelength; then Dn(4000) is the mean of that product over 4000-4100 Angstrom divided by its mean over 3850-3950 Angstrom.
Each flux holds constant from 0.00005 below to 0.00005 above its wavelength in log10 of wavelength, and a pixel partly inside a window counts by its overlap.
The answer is 1.34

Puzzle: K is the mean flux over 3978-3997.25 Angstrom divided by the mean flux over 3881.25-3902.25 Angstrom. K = 1.53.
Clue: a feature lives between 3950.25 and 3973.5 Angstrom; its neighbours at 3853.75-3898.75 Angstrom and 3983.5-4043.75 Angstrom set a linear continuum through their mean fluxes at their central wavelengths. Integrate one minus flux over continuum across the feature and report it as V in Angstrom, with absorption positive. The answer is 6.0 Angstrom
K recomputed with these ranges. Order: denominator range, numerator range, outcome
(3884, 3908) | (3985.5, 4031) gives 1.58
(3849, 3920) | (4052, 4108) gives 1.12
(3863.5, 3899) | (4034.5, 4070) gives 1.46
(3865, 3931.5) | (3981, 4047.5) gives 1.32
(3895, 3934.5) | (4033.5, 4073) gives 1.26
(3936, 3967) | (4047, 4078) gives 1.26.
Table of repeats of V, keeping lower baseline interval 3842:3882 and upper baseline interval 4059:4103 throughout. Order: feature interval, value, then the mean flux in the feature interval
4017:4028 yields -1.7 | 10.5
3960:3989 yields 6.0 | 7.08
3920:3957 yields 1.2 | 8.55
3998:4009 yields -2.0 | 10.6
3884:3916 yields 4.6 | 7.47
